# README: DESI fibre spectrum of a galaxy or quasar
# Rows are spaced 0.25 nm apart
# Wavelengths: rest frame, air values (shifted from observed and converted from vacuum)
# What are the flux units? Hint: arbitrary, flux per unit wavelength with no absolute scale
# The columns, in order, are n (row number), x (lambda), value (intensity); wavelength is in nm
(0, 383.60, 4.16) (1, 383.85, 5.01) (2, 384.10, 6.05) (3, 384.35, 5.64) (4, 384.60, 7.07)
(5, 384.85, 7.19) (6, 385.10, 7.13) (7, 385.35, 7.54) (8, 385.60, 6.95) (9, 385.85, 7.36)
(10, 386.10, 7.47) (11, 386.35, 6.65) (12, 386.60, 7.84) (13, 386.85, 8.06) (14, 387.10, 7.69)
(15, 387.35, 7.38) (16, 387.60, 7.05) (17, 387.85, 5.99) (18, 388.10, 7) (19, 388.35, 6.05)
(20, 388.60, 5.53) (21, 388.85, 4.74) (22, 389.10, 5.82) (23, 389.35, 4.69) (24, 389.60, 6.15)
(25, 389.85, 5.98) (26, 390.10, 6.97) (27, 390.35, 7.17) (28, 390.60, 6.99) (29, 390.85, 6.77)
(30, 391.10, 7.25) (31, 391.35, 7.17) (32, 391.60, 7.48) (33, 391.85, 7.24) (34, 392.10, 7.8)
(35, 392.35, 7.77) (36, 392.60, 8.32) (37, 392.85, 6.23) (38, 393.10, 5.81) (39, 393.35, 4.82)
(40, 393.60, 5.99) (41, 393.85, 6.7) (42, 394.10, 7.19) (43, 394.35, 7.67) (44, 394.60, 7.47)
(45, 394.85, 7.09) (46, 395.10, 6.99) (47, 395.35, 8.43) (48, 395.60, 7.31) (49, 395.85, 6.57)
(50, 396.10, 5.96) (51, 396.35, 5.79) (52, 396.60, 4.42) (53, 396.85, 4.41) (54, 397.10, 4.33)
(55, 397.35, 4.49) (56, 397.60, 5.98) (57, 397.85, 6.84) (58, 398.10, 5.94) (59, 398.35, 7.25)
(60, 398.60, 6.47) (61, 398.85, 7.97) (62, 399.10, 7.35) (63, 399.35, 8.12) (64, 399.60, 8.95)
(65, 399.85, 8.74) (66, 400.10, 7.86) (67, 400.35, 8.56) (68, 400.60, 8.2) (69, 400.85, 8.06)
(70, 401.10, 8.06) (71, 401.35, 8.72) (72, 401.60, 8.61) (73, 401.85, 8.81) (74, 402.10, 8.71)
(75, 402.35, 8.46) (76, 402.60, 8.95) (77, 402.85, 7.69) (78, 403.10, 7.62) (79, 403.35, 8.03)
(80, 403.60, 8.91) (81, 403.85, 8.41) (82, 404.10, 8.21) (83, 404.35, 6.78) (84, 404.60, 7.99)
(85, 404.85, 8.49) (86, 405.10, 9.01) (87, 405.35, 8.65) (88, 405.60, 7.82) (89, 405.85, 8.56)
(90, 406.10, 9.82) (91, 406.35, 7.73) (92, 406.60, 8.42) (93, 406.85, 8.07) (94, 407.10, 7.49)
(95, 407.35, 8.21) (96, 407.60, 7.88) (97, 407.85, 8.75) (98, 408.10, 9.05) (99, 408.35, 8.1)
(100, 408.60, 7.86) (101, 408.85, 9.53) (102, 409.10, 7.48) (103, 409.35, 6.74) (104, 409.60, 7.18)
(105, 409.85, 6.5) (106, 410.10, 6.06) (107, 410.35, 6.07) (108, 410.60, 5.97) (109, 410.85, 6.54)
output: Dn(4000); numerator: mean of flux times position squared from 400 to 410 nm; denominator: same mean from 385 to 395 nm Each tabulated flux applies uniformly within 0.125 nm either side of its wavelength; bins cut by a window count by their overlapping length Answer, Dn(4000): 1.29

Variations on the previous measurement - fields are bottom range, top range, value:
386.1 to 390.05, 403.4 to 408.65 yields 1.40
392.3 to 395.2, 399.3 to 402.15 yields 1.29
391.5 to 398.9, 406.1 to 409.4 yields 1.33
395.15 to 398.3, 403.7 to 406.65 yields 1.46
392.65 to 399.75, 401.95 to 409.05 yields 1.33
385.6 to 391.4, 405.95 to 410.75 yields 1.28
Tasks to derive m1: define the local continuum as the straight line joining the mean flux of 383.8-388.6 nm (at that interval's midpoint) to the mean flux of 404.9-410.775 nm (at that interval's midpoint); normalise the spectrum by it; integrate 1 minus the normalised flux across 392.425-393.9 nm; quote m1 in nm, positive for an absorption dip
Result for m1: 0.18 nm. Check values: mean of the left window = 6.89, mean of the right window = 7.86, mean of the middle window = 6.34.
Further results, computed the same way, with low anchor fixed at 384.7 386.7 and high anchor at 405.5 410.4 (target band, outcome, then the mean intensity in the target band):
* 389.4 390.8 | 0.157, 6.55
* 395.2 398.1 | 0.647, 5.88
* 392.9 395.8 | 0.259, 6.84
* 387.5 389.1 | 0.285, 6.03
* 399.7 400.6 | -0.083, 8.38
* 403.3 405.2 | -0.107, 8.23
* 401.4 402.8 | -0.168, 8.65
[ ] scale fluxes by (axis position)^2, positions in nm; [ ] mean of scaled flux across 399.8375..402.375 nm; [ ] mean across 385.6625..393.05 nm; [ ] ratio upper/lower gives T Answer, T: 1.3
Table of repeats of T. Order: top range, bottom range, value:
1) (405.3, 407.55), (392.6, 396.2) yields 1.29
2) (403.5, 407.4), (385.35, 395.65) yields 1.30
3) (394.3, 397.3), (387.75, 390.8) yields 1.06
